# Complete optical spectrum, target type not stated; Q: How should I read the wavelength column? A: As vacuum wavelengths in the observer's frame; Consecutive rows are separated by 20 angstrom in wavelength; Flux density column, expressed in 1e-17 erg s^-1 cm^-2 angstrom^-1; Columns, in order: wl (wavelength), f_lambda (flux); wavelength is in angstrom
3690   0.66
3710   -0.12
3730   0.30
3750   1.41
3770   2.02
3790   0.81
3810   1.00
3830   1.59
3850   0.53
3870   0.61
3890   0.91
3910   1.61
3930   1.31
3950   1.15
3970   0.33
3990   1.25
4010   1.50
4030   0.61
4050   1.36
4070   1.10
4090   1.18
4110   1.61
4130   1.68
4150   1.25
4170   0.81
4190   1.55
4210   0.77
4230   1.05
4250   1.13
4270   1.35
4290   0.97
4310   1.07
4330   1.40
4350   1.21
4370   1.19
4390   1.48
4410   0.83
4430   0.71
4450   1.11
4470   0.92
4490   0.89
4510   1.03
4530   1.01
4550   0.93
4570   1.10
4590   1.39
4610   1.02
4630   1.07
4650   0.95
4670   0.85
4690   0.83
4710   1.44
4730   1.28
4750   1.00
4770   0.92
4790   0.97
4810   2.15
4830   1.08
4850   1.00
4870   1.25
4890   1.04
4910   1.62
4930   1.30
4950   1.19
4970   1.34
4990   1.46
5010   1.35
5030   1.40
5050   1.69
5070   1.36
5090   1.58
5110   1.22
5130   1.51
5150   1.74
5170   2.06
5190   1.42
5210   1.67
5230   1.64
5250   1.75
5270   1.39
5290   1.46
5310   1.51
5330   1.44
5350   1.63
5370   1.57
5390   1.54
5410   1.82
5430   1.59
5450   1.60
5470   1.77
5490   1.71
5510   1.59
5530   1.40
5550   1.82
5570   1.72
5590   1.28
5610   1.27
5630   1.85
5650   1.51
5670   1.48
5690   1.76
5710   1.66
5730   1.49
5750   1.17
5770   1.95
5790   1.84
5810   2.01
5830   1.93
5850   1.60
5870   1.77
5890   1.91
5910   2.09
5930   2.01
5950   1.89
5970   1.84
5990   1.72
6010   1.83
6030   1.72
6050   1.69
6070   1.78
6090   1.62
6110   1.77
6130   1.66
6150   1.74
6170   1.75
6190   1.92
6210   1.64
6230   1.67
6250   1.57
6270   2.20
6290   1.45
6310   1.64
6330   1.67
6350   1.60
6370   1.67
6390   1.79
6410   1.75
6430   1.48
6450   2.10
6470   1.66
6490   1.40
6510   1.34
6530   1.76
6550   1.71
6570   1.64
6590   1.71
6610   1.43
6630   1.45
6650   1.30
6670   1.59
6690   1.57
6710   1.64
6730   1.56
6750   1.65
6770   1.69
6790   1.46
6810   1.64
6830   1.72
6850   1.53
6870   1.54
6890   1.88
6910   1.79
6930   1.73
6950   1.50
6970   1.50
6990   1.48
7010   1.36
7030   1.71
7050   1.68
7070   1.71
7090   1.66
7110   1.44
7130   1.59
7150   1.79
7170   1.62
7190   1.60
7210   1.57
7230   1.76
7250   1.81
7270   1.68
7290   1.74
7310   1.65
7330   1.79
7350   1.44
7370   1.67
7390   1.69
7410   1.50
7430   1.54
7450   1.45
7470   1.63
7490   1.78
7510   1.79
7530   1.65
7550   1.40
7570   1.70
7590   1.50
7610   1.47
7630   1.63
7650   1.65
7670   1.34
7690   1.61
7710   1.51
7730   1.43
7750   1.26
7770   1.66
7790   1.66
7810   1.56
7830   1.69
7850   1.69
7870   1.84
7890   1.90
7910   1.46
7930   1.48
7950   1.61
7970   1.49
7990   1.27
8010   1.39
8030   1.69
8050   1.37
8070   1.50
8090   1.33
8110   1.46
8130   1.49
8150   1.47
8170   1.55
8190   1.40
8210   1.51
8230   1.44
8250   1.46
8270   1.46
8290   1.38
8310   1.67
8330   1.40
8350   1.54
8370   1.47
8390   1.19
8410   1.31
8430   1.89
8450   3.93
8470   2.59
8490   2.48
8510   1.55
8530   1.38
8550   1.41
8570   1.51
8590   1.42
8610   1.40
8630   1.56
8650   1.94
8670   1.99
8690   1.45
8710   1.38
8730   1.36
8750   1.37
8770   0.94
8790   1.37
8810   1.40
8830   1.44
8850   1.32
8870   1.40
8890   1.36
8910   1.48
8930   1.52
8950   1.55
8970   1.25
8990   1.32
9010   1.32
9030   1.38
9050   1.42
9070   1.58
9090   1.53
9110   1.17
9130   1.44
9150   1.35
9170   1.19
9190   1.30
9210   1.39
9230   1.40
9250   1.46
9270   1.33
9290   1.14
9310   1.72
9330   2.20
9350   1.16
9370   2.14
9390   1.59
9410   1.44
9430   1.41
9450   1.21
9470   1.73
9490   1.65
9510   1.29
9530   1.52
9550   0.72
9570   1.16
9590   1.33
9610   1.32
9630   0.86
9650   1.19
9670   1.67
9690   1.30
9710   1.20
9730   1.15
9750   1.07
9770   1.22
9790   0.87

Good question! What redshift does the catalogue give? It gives 0.29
